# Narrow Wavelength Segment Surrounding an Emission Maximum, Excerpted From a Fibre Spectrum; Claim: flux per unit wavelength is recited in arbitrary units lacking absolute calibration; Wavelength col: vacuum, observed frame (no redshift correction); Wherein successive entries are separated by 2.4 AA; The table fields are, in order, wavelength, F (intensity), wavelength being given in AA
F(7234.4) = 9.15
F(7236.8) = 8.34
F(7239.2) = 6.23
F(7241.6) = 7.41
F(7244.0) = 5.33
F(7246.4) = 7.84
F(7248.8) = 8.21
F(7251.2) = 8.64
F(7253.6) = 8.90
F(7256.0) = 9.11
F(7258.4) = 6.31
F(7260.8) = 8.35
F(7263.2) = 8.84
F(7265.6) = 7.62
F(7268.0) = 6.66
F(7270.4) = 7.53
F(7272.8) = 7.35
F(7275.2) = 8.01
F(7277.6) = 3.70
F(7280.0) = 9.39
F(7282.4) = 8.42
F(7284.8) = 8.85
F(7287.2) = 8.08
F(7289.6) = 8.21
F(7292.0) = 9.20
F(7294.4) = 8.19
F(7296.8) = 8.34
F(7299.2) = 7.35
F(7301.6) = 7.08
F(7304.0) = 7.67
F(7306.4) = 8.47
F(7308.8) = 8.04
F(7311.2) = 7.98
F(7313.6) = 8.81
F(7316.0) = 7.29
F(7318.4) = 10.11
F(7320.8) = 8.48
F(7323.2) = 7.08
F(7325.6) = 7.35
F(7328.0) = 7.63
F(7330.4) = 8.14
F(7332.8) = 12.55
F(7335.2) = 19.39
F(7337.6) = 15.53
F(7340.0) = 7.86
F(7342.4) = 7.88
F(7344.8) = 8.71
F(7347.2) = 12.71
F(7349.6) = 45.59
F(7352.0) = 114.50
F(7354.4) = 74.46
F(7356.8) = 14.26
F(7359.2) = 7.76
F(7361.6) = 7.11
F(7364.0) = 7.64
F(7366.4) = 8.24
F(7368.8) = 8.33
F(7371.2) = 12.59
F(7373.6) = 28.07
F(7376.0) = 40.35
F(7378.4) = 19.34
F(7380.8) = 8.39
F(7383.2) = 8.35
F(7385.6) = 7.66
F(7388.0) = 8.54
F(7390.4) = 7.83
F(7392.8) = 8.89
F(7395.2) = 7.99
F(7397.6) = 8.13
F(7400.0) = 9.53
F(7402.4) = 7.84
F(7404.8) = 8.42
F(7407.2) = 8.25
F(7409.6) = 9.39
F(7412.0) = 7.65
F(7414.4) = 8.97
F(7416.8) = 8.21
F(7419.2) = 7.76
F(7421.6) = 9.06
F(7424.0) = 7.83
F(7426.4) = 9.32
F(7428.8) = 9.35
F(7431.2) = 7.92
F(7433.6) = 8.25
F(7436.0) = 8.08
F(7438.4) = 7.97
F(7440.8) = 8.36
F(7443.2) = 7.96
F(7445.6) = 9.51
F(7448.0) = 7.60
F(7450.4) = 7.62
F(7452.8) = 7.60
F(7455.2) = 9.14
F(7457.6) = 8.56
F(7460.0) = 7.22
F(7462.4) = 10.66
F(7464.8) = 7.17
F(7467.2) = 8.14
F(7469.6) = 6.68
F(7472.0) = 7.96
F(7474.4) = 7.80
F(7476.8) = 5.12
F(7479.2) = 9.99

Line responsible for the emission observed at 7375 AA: [N II]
